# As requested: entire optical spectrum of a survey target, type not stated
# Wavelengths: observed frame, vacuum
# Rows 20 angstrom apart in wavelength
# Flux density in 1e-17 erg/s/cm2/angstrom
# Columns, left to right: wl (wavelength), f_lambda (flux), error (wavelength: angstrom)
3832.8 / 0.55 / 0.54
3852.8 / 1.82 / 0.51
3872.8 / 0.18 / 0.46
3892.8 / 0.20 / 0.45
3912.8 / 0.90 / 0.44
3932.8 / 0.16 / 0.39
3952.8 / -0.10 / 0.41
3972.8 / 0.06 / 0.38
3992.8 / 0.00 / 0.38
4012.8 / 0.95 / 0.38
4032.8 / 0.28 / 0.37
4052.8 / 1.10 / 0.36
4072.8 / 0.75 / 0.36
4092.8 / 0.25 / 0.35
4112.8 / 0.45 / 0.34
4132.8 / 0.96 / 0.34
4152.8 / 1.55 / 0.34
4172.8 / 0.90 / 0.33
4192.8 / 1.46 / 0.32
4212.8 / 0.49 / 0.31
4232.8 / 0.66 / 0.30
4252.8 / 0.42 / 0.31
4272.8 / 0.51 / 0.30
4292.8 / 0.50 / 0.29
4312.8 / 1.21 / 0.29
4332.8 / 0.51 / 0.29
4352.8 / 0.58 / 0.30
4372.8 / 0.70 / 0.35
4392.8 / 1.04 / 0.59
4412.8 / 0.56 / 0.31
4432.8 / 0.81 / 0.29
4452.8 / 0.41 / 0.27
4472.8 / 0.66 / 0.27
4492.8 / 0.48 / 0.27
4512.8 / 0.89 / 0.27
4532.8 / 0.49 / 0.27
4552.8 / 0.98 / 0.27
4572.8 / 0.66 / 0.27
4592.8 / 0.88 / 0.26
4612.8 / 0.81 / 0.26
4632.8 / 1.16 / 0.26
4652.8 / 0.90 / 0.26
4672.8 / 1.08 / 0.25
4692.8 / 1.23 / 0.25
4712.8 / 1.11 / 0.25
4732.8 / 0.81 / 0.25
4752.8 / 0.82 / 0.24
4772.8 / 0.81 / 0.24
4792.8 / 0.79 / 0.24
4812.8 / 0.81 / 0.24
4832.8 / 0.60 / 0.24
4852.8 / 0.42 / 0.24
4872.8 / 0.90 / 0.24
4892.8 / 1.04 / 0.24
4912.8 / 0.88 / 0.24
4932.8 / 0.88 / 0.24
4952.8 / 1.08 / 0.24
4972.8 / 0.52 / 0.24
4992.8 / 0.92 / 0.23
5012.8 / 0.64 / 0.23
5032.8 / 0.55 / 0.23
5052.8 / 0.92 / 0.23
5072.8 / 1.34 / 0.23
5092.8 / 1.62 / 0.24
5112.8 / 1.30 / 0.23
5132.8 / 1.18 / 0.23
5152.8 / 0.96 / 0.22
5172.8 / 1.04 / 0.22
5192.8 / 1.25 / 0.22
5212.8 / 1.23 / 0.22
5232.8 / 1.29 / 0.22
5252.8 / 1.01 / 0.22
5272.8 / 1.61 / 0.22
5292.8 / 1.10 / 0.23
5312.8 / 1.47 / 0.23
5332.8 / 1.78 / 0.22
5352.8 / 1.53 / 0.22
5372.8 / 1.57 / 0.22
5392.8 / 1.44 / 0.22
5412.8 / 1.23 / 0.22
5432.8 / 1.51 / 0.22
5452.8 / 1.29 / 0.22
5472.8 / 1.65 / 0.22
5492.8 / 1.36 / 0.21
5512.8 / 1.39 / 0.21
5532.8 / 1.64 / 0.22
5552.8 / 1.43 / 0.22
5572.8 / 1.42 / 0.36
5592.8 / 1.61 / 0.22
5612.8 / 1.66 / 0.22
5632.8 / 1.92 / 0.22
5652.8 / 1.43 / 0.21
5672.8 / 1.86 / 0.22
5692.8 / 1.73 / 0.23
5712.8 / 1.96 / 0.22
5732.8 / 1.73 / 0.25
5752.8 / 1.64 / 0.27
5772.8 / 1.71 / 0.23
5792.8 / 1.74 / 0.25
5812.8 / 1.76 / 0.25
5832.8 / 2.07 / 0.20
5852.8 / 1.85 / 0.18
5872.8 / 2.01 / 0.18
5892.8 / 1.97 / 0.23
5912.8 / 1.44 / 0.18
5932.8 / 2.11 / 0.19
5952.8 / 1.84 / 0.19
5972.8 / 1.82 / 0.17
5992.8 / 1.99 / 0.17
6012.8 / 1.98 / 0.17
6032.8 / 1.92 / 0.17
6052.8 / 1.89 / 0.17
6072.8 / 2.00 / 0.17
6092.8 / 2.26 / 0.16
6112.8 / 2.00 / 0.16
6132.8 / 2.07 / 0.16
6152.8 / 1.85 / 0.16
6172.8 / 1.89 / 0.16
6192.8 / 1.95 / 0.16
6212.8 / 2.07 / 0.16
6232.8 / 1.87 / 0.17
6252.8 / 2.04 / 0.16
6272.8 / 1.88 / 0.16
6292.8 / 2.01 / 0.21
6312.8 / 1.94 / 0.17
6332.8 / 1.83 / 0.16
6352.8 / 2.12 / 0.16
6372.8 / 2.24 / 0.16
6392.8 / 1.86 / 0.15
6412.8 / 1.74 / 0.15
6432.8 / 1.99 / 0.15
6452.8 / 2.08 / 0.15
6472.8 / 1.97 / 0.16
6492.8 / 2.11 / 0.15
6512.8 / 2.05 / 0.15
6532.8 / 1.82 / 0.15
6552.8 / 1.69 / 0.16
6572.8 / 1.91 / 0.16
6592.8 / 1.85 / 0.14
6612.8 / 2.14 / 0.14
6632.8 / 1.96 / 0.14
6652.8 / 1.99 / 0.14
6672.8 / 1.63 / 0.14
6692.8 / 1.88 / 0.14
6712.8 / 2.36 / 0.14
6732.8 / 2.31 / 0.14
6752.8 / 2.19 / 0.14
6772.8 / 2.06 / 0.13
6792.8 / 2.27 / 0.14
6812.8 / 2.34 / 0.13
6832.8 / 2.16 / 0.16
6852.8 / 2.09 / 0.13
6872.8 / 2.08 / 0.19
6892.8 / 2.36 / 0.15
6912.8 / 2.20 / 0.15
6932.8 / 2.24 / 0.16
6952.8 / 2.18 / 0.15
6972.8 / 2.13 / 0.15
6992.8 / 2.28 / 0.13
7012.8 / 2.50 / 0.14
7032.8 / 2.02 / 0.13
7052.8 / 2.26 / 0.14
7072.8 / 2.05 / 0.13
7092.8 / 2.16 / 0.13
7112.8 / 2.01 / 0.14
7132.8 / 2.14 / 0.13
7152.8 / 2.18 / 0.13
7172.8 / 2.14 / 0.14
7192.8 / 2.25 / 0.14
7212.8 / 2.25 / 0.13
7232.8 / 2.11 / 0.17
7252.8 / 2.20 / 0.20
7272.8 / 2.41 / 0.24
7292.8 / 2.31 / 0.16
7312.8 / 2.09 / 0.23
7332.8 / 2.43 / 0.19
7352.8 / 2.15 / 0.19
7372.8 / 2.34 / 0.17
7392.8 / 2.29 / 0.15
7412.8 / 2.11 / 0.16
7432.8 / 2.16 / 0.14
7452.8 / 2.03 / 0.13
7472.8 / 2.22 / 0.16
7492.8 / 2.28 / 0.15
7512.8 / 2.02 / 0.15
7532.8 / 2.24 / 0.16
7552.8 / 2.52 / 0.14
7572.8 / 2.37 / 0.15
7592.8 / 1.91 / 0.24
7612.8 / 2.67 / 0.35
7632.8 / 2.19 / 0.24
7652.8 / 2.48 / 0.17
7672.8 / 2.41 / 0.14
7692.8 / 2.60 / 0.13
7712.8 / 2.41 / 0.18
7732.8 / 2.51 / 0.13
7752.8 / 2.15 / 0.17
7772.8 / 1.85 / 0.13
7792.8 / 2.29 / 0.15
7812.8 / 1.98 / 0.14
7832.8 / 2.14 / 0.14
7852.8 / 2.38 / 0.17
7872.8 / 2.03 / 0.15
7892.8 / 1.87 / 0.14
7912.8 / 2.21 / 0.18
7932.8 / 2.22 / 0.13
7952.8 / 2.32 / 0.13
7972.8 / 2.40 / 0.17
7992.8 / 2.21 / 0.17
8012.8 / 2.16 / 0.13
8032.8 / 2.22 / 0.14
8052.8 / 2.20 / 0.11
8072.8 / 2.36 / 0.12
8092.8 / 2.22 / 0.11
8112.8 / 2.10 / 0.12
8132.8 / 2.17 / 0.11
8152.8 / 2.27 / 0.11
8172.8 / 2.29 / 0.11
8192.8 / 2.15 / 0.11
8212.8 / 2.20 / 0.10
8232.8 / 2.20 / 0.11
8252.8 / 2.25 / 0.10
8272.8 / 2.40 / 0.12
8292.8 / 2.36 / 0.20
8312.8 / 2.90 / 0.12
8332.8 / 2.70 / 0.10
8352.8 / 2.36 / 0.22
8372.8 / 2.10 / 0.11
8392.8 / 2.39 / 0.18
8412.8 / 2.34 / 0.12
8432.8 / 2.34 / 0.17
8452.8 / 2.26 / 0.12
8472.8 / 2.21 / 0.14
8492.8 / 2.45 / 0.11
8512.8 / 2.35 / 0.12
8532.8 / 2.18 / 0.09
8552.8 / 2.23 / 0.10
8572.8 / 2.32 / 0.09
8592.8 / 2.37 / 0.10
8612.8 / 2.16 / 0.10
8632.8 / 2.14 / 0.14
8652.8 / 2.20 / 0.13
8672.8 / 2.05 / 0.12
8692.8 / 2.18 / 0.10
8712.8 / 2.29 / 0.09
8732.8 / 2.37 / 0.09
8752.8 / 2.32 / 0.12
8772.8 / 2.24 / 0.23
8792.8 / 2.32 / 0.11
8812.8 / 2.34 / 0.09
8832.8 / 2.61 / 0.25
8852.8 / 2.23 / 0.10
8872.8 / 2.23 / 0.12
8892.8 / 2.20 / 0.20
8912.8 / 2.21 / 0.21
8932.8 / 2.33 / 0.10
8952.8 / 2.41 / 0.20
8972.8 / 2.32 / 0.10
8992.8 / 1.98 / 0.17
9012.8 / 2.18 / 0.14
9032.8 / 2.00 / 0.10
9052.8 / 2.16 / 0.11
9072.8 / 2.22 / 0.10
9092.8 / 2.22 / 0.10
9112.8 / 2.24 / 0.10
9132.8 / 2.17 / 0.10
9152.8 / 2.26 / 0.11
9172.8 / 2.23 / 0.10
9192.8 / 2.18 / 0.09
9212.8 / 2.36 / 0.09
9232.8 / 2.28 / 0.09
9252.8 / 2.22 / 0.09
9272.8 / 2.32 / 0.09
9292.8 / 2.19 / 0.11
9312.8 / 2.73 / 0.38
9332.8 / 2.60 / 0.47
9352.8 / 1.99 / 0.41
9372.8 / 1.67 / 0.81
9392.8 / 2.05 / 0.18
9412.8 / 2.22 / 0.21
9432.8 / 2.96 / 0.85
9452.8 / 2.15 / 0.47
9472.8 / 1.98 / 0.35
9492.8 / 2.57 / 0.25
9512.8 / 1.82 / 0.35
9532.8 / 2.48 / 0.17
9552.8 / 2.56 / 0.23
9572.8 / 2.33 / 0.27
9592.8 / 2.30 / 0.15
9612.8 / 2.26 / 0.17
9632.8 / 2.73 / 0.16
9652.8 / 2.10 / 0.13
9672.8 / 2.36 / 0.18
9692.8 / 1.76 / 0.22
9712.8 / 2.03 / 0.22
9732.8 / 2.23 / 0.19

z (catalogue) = 0.266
